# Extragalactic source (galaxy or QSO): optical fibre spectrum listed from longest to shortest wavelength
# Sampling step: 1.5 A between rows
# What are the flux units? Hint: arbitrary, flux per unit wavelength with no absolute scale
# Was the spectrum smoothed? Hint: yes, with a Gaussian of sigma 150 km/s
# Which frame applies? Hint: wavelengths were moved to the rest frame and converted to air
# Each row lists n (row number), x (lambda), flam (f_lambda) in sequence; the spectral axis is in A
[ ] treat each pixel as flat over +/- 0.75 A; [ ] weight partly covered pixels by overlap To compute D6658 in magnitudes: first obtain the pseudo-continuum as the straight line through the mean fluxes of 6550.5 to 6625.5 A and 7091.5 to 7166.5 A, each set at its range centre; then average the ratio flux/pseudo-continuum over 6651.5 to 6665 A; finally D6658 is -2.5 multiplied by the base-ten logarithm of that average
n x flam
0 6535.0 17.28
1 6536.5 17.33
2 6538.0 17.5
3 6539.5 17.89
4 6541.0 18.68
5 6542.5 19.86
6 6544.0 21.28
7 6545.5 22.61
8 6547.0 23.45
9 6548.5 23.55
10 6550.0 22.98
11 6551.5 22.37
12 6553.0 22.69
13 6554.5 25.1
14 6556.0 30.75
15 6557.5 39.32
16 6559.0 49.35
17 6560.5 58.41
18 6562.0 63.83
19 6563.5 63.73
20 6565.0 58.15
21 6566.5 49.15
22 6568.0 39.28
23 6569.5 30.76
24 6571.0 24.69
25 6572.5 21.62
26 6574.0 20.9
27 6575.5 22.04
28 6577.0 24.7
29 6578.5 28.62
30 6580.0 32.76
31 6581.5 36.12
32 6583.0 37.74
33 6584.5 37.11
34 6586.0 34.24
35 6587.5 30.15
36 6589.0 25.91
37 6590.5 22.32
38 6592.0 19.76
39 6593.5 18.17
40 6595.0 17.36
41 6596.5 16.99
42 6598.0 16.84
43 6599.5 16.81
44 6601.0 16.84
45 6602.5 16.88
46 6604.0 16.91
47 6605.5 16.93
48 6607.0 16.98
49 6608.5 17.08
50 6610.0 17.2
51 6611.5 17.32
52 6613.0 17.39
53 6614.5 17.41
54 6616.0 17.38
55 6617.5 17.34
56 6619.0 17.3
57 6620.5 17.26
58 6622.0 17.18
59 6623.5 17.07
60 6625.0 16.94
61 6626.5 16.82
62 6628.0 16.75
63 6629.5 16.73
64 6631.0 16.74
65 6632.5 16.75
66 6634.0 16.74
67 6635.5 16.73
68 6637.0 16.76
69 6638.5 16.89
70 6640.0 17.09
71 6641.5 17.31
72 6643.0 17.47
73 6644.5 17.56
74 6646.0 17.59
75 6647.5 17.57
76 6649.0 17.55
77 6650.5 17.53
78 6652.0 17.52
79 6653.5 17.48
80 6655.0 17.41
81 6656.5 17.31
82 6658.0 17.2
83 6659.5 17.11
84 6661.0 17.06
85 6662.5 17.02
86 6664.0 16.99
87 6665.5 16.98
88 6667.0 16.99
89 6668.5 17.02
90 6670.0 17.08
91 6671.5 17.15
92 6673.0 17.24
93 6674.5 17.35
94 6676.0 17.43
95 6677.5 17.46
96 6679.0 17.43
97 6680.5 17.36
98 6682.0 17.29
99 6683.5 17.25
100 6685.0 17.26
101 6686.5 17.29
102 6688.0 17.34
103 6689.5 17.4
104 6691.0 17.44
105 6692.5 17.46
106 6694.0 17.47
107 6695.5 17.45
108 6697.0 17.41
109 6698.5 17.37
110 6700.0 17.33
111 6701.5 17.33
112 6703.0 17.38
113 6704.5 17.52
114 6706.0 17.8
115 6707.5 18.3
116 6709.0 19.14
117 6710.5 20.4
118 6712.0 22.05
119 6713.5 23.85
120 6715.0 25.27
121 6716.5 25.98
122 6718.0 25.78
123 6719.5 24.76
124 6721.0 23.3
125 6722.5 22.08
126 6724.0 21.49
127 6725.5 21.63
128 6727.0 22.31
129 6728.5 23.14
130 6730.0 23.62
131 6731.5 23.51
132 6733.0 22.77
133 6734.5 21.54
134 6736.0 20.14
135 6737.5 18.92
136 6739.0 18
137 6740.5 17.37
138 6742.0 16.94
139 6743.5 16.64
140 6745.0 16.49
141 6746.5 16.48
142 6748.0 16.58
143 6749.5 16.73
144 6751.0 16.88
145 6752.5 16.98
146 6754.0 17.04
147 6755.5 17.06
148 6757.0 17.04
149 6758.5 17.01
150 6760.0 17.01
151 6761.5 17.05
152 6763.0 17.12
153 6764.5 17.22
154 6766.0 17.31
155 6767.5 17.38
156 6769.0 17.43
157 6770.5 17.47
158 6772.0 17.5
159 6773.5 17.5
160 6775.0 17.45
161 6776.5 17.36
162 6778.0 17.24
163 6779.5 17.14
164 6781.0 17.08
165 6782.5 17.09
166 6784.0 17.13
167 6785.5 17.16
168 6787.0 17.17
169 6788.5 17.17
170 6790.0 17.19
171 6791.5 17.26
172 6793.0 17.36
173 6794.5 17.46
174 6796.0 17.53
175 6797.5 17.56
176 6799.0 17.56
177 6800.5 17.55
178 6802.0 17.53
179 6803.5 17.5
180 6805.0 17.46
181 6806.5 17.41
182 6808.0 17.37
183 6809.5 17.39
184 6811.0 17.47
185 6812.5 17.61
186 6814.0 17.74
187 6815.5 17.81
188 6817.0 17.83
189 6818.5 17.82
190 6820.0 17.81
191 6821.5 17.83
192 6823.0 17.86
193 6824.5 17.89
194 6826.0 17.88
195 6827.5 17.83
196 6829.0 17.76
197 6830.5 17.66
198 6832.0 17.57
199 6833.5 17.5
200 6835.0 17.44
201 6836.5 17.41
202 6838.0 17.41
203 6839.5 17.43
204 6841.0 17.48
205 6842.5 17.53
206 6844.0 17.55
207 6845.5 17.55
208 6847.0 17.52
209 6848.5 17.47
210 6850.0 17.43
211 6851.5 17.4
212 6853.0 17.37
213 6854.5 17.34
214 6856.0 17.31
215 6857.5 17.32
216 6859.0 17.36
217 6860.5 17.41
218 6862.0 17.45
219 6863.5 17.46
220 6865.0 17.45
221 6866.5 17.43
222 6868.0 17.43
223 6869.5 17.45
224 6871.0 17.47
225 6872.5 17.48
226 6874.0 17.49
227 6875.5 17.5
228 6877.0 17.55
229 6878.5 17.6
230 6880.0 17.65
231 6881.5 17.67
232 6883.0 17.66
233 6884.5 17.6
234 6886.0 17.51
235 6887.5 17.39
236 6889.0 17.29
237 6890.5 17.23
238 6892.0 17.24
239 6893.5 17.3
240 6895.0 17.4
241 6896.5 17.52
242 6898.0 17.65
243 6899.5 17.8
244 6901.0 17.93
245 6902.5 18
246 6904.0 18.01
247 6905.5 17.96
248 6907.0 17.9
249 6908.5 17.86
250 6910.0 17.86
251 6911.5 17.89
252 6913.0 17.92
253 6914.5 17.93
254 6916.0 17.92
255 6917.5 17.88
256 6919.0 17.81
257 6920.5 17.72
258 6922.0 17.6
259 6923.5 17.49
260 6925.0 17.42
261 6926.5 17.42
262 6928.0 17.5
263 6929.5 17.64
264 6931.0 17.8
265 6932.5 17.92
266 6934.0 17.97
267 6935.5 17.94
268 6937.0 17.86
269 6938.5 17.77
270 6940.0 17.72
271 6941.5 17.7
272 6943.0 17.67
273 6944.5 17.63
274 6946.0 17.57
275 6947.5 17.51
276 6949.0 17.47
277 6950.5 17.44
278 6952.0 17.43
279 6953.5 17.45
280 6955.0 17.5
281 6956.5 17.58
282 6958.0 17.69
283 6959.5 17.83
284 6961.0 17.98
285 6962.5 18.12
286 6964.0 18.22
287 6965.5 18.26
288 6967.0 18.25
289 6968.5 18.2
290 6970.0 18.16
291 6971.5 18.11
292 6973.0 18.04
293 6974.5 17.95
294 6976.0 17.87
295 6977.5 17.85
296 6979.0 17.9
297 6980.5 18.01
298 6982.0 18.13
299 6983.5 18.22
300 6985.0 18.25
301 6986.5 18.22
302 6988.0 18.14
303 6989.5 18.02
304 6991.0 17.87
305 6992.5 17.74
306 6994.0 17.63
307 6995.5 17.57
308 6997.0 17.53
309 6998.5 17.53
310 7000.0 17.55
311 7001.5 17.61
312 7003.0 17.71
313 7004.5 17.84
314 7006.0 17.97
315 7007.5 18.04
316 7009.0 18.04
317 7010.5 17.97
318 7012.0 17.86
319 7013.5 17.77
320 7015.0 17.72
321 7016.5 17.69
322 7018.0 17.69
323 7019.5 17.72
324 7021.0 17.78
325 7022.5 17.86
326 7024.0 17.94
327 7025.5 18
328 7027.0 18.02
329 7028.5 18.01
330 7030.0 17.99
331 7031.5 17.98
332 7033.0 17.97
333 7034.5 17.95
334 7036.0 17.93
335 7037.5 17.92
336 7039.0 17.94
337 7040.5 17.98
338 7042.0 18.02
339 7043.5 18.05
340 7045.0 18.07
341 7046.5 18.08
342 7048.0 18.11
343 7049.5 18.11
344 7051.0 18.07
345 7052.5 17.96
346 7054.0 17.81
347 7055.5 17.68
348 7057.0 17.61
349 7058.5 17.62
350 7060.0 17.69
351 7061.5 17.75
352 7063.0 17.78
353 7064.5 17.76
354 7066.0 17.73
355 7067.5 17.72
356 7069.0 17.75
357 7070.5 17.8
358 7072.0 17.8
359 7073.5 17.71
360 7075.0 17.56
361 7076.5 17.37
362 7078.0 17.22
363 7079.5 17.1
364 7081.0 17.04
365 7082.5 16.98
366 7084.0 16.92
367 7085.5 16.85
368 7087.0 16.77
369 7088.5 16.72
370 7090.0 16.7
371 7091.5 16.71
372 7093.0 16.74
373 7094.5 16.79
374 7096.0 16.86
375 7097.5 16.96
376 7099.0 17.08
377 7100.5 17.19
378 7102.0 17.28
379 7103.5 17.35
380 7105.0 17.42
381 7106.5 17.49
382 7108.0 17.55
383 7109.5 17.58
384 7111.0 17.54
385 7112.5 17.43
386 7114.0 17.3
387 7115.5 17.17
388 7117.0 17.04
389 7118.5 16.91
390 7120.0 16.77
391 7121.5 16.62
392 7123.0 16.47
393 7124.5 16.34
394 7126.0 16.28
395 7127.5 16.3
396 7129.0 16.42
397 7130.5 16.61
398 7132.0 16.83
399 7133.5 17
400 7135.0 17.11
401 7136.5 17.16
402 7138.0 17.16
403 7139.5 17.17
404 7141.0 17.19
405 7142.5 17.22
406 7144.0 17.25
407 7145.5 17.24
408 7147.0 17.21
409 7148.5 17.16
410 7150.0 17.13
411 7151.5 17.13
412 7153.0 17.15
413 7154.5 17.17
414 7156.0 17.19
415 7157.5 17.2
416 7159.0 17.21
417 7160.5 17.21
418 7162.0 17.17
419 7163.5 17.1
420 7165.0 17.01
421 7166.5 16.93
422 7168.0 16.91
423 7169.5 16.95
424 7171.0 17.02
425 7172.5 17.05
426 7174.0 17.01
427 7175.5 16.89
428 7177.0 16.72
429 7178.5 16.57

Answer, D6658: 0.435 mag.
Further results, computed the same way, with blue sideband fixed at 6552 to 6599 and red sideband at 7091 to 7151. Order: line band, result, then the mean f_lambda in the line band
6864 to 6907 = 0.330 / 17.6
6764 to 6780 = 0.482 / 17.4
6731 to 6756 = 0.464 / 18.2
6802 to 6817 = 0.426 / 17.5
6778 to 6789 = 0.483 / 17.1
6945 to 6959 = 0.241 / 17.5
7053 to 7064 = 0.066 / 17.7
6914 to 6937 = 0.266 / 17.7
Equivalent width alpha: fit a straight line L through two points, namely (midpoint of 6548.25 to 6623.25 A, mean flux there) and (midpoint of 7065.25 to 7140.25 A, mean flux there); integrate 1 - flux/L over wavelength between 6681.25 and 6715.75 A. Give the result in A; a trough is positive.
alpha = 9.0 A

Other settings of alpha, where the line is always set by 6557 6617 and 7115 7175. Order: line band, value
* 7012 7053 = 2.9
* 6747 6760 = 4.2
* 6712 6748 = 6.0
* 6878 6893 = 3.3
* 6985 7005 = 2.3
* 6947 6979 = 4.5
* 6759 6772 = 4.0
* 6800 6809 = 2.5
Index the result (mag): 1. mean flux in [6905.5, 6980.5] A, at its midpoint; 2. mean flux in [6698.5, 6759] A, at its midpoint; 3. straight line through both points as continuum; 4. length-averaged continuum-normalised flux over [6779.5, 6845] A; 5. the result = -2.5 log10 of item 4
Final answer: 0.09 mag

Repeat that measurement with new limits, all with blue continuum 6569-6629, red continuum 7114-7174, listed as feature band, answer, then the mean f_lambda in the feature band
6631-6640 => 0.25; 16.8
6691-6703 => 0.19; 17.4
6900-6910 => 0.06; 17.9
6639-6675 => 0.21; 17.3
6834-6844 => 0.12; 17.5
